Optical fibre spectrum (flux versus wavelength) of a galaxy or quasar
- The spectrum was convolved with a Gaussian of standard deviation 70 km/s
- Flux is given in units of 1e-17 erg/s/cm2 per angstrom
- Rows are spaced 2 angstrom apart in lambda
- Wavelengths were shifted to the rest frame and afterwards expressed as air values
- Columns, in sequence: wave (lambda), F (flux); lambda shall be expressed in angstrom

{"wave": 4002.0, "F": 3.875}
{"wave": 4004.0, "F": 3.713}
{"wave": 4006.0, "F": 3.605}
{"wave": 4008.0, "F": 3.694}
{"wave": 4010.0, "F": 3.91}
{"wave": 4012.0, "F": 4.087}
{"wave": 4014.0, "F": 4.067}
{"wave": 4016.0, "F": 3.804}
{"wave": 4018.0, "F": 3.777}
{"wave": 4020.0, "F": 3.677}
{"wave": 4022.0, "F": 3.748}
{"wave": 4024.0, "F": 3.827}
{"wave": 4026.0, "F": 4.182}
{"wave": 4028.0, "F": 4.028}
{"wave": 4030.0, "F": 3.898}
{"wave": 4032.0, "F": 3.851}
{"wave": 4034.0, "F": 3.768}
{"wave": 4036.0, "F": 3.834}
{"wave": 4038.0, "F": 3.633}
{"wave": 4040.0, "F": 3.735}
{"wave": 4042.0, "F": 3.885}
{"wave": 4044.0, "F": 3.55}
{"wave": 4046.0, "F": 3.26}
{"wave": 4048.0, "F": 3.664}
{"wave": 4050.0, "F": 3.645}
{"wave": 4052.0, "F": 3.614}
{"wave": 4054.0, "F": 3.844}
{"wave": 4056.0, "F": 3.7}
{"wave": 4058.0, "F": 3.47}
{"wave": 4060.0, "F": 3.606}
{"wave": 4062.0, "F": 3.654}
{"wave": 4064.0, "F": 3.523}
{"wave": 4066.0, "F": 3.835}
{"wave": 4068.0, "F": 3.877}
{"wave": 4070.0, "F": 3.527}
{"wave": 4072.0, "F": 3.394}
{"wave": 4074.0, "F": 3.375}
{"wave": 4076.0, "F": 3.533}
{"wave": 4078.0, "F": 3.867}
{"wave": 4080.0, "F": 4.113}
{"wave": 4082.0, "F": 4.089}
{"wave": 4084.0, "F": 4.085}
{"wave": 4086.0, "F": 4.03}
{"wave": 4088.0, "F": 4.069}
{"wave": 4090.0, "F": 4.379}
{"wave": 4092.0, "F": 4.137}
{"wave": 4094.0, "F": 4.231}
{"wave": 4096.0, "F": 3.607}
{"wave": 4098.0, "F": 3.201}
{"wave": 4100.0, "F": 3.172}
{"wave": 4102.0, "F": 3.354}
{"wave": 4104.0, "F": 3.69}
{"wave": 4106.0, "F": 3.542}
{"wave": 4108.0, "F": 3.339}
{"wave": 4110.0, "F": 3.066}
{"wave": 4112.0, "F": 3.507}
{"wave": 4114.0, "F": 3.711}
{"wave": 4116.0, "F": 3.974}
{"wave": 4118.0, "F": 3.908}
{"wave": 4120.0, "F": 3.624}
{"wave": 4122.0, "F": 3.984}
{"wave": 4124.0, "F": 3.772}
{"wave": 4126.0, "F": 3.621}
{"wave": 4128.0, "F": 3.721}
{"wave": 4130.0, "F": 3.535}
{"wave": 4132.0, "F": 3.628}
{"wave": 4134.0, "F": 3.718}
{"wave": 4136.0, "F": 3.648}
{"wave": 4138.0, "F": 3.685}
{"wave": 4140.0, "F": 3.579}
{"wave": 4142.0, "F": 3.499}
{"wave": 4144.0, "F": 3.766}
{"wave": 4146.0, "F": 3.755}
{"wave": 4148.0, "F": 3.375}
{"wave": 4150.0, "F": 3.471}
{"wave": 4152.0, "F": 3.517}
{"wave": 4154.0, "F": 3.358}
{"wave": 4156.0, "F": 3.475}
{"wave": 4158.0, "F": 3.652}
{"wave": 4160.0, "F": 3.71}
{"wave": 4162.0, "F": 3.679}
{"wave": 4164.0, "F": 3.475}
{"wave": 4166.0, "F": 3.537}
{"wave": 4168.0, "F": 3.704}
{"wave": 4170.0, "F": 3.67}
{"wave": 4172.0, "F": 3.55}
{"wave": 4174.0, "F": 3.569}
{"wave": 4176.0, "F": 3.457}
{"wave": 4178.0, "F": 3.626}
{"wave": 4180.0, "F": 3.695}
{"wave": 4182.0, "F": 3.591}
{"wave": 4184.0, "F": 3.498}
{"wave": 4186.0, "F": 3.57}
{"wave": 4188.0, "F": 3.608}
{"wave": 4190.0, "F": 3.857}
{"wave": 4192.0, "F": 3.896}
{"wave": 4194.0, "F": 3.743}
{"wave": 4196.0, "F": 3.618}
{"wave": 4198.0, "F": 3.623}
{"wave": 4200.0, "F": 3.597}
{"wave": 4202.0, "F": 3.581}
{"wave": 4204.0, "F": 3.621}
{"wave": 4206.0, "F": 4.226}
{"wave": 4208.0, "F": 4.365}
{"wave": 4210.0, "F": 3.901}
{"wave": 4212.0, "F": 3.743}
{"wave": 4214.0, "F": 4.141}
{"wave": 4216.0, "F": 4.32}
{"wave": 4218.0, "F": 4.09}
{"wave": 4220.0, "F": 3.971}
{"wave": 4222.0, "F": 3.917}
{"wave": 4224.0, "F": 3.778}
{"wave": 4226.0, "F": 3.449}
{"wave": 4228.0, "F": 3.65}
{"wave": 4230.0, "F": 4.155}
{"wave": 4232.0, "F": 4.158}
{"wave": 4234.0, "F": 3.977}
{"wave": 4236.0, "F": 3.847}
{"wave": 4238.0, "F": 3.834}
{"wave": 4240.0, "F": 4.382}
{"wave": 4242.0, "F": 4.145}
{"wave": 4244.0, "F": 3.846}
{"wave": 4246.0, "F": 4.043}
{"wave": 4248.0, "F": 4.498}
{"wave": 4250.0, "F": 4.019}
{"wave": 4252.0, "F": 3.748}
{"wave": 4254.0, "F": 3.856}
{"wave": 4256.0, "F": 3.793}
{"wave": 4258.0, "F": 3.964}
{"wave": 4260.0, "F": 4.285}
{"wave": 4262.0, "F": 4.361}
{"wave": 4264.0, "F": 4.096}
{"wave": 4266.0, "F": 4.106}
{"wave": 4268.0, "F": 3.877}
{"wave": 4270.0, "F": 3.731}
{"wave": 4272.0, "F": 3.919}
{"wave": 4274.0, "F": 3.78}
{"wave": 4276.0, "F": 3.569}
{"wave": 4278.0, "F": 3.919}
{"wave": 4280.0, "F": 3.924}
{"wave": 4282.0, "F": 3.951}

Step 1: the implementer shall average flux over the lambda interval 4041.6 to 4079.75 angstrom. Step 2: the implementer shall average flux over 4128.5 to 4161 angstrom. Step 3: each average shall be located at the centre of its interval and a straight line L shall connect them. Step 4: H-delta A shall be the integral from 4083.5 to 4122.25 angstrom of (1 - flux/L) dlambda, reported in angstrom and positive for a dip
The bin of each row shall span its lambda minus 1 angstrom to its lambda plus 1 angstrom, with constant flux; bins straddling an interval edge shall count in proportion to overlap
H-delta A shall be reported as -1.2 angstrom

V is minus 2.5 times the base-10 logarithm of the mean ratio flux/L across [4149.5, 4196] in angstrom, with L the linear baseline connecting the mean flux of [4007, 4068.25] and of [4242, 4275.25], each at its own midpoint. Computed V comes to 0.09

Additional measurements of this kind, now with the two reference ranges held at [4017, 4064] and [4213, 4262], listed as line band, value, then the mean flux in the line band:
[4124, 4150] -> 0.068 mag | 3.63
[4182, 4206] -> 0.076 mag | 3.68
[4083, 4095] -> -0.098 mag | 4.16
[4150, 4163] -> 0.097 mag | 3.56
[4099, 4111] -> 0.139 mag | 3.36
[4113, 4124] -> 0.001 mag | 3.83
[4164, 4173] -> 0.089 mag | 3.6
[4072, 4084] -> -0.002 mag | 3.79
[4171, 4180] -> 0.101 mag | 3.57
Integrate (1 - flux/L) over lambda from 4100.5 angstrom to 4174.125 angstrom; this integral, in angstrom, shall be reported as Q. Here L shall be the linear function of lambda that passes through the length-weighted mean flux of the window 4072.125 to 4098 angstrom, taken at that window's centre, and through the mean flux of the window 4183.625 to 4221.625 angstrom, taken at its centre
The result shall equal 5.3 angstrom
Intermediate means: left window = 3.91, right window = 3.85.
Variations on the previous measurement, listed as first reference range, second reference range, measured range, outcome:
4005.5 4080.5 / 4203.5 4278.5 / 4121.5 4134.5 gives 0.5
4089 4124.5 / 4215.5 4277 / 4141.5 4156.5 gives 0.9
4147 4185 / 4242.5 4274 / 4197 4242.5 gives -1.3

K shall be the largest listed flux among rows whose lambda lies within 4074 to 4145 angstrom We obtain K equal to 4.379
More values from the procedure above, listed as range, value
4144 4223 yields 4.365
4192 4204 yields 3.896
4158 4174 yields 3.71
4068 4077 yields 3.877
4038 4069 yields 3.885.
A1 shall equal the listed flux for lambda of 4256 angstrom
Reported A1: 3.793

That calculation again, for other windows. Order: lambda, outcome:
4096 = 3.607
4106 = 3.542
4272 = 3.919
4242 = 4.145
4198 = 3.623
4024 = 3.827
